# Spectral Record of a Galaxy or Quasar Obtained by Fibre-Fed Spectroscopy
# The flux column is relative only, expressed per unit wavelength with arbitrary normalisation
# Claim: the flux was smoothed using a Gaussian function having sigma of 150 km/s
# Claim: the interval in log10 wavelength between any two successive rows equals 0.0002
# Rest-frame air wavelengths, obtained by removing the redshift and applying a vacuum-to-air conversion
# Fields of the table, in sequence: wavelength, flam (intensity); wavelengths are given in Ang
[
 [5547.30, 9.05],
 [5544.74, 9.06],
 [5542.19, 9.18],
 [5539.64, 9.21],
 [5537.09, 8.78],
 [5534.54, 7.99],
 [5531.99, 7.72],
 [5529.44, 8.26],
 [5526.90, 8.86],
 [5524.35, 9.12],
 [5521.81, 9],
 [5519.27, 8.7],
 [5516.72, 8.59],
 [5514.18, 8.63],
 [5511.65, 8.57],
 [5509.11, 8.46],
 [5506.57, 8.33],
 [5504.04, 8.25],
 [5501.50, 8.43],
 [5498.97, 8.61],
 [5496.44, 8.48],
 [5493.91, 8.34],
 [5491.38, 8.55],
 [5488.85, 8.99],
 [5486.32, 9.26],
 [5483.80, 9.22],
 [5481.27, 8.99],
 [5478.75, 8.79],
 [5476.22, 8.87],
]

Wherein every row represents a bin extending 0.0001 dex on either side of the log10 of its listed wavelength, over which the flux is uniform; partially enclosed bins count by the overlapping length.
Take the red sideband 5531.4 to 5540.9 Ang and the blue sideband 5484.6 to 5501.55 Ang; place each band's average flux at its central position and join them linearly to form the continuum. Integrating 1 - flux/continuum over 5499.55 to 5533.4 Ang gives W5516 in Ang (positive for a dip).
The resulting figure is 0.2 Ang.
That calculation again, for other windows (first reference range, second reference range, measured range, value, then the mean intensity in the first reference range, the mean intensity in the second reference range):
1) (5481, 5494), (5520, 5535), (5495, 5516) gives 0.7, 8.93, 8.53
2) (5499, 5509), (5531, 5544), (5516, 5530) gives -0.4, 8.38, 8.62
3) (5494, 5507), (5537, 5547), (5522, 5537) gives 0.7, 8.42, 9.09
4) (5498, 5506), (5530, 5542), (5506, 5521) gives -0.2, 8.42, 8.48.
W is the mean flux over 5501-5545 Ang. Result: 8.61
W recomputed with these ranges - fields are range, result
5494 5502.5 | 8.49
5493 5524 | 8.55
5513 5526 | 8.81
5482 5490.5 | 9.11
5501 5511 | 8.37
